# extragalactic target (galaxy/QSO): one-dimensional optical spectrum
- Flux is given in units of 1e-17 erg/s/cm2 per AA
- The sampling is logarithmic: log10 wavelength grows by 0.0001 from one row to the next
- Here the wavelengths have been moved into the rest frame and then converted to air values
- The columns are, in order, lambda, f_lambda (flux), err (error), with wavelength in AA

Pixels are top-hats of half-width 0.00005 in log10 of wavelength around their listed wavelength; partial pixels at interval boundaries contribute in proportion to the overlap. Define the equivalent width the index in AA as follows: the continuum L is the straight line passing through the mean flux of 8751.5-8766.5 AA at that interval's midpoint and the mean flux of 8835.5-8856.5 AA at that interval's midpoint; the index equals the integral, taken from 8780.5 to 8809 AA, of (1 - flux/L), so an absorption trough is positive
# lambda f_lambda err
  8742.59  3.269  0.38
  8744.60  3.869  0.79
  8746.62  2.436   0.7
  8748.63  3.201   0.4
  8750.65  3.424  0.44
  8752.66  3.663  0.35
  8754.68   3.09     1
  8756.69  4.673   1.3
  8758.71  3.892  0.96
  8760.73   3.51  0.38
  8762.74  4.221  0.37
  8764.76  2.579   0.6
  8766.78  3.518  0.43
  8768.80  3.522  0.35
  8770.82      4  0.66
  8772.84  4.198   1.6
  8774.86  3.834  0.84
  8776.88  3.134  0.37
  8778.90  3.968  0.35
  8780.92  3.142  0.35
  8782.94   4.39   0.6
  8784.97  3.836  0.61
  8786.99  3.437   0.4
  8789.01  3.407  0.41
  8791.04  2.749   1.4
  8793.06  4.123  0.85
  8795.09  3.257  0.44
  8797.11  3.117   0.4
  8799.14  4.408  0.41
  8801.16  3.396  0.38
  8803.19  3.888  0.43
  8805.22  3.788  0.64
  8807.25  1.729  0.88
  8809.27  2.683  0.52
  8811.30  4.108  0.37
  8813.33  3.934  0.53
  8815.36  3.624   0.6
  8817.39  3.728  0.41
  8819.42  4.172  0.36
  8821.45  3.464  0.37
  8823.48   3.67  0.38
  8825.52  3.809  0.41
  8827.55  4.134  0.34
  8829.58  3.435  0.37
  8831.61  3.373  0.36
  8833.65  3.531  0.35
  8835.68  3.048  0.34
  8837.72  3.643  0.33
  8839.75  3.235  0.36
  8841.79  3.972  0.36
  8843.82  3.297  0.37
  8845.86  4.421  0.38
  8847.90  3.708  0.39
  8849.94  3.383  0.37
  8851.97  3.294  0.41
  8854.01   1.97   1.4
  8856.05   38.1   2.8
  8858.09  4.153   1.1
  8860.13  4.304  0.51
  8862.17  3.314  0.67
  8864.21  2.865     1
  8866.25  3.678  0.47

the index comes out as 6.71 AA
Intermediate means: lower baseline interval 3.65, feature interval 3.46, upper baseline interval 5.84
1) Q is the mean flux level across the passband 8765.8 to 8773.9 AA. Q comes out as 3.81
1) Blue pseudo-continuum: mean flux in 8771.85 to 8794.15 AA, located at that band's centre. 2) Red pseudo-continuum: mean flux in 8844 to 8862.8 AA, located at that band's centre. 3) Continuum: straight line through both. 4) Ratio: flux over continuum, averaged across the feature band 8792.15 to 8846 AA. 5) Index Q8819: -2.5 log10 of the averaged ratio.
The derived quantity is 0.45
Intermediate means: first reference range 3.65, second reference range 7.31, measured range 3.58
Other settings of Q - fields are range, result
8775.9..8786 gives 3.7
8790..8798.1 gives 3.31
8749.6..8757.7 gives 3.71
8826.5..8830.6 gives 3.79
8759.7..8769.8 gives 3.47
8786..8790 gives 3.43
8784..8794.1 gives 3.51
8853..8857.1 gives 20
